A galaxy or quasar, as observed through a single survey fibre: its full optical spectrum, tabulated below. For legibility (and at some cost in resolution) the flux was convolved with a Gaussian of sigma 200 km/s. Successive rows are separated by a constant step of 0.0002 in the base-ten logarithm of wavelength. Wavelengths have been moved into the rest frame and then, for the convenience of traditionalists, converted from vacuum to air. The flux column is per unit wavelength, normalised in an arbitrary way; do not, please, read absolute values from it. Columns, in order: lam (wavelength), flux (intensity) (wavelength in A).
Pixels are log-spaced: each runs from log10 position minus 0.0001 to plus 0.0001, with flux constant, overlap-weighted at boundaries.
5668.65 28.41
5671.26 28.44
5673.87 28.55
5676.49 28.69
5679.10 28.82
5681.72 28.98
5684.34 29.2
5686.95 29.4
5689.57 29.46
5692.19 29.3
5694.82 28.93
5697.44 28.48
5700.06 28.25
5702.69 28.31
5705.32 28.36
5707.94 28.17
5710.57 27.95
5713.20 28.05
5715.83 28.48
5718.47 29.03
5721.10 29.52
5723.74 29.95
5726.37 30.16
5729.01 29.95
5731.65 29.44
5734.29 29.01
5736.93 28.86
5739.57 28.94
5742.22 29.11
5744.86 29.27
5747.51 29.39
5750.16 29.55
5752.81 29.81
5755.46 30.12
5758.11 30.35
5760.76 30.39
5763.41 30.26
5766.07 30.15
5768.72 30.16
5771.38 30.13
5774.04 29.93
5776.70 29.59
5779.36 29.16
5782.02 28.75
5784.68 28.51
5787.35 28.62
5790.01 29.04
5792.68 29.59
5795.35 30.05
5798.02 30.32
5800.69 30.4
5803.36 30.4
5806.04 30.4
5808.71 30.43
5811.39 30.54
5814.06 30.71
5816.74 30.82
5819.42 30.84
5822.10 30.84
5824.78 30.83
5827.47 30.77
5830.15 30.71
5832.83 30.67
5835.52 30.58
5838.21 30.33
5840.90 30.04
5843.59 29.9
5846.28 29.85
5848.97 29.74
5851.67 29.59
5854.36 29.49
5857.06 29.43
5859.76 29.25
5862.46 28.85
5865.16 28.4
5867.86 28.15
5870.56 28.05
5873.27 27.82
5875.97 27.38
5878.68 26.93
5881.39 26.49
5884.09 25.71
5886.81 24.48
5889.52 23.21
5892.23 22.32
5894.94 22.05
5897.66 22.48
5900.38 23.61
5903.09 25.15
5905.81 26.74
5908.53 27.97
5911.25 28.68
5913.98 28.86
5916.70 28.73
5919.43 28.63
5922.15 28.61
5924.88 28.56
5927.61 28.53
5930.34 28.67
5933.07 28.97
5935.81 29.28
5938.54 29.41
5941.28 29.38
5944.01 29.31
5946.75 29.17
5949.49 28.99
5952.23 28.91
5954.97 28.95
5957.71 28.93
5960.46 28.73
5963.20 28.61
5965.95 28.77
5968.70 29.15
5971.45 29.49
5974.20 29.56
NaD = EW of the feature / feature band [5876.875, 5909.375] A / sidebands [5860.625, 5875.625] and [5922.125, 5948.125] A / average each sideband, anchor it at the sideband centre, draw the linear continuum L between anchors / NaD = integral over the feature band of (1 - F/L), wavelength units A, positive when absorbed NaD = 4.3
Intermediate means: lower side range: 28.2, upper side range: 29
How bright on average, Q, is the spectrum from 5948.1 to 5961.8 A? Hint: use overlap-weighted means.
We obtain 28.9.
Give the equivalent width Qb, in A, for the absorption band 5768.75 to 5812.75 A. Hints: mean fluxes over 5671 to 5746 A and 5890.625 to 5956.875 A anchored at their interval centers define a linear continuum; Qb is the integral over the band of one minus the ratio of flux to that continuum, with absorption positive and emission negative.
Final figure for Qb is -2.1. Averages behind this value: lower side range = 28.9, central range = 29.8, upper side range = 27.6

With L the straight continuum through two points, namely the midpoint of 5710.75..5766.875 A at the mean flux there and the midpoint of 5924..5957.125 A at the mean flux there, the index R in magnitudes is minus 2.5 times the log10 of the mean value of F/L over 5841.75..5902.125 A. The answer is 0.085 mag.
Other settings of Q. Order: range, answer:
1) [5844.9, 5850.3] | 29.8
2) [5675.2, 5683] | 28.8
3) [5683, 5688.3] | 29.3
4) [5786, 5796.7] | 29.3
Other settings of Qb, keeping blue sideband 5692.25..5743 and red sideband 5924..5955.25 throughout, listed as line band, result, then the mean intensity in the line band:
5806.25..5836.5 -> -1.8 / 30.7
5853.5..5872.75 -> 0.2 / 28.7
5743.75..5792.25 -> -1.2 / 29.6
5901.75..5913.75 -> 0.7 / 27.3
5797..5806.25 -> -0.5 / 30.4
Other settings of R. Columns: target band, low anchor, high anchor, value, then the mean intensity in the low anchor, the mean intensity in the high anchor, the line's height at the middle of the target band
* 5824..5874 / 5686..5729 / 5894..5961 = -0.05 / 28.9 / 27.9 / 28.3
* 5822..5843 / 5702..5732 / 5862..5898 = -0.14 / 28.9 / 25.9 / 26.8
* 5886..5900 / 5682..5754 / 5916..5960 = 0.26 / 29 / 28.9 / 29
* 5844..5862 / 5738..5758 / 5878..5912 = -0.13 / 29.5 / 25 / 26.3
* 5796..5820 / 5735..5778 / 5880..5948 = -0.06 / 29.7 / 27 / 28.8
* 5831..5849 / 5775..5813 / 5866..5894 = -0.09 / 29.7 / 26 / 27.7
